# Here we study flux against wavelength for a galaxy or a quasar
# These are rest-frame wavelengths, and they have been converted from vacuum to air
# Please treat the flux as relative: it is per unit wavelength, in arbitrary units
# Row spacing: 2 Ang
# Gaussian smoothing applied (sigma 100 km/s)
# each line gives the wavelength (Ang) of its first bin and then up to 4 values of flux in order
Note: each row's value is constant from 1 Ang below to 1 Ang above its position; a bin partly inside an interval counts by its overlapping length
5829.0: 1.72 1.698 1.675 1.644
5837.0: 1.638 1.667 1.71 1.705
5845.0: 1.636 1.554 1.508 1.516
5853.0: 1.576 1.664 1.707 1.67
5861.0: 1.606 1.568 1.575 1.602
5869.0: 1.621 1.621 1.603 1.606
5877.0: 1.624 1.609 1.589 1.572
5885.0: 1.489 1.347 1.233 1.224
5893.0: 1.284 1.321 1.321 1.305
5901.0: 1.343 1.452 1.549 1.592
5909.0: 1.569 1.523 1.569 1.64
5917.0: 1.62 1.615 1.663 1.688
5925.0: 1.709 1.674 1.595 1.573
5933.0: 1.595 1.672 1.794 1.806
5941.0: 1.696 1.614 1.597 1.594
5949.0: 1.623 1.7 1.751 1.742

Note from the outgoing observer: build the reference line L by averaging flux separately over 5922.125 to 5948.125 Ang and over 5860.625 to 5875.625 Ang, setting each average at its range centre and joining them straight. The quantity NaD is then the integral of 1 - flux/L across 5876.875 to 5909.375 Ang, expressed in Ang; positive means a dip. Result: 3.9 Ang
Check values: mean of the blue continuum 1.6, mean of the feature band 1.43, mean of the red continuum 1.66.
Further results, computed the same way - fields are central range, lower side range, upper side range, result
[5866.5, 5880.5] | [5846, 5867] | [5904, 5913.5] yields -0.25 Ang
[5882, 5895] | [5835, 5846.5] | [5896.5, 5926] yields 1.89 Ang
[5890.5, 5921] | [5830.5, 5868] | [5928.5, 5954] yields 3.28 Ang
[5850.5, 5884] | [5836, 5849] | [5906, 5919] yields 0.27 Ang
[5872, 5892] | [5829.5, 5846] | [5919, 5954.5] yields 2.16 Ang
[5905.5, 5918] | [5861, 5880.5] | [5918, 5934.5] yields 0.35 Ang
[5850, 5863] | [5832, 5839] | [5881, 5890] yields -0.49 Ang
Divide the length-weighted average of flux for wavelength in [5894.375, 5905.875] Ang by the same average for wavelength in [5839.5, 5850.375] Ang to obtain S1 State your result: 0.85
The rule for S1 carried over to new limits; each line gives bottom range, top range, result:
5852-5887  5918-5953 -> 1.04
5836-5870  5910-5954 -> 1.02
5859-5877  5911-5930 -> 1.02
